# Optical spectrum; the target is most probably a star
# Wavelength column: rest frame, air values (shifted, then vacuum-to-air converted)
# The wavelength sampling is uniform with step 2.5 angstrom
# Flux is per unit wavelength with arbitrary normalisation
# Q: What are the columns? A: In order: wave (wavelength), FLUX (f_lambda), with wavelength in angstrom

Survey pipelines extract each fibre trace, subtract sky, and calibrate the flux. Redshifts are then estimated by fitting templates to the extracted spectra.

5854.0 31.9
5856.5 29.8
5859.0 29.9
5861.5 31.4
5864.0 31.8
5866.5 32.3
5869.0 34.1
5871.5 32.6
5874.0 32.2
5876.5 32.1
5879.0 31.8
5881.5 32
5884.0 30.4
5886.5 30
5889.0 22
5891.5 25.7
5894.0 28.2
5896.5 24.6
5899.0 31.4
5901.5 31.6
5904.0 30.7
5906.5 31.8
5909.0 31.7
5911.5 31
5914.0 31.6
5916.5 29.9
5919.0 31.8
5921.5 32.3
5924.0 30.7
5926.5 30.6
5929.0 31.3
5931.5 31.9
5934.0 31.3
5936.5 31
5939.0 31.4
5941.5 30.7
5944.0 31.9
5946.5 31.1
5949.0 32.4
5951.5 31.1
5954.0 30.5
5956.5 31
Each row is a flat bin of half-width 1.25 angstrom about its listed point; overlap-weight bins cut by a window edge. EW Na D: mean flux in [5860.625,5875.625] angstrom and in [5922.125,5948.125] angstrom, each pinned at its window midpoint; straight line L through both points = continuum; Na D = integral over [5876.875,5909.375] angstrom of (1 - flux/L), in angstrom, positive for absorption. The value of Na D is 2.6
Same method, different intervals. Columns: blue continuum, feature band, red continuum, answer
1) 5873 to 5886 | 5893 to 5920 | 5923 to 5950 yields 0.90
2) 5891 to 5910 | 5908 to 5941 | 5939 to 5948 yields -0.78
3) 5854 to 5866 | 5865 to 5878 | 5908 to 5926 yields -0.68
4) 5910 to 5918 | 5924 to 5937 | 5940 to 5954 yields -0.02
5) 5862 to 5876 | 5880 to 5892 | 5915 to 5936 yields 1.45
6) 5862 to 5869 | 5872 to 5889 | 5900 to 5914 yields 0.65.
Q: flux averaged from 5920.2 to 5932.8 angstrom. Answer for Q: 31.4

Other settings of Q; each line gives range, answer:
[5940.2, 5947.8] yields 31.2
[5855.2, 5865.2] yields 30.7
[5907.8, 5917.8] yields 31.1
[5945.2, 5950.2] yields 31.7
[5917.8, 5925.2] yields 31.6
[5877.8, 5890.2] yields 29.3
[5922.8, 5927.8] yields 30.7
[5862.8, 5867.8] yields 32.1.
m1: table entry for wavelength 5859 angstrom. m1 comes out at 29.9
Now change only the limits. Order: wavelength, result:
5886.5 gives 30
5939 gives 31.4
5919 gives 31.8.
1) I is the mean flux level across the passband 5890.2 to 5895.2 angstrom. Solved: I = 26.9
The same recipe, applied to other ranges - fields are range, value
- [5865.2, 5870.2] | 33.2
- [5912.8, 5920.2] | 31.1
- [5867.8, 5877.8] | 32.7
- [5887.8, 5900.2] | 26.4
